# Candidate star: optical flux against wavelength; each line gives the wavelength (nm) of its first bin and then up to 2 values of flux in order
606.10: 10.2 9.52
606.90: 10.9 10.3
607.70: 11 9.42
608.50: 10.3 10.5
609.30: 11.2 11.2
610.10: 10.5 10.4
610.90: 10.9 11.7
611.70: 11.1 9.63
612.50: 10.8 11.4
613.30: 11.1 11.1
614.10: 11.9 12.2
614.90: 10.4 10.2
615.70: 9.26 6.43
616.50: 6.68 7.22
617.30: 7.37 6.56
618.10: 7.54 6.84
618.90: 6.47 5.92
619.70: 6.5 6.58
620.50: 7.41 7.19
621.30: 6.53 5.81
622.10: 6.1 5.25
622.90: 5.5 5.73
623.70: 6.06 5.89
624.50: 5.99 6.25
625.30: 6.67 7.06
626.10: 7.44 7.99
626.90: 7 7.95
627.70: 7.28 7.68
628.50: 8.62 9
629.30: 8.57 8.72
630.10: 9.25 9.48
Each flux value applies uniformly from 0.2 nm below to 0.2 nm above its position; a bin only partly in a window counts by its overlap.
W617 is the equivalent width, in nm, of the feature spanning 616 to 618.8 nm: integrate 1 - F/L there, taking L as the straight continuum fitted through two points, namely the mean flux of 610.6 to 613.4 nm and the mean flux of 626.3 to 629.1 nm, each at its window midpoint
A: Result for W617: 0.83 nm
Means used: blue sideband 10.9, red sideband 7.93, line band 6.95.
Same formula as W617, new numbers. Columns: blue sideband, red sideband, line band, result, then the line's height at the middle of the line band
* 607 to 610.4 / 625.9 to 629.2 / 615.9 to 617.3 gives 0.38 nm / 9.44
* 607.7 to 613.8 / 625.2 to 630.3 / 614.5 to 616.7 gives 0.23 nm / 9.96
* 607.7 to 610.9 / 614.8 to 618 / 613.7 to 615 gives -0.42 nm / 8.69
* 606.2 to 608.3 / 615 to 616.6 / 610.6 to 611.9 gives -0.25 nm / 9.36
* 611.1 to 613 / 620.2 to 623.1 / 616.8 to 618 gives 0.18 nm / 8.32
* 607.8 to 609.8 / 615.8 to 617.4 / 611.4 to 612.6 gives -0.20 nm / 9.09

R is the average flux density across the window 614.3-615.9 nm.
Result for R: 10.5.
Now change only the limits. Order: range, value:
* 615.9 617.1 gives 6.78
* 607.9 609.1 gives 10.1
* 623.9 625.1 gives 6.04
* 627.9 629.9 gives 8.52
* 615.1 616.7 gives 8.14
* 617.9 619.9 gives 6.65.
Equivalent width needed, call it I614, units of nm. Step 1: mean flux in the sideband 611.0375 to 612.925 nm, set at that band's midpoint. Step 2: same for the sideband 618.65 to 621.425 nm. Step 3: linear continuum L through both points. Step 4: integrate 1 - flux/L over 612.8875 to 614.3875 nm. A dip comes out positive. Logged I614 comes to -0.21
